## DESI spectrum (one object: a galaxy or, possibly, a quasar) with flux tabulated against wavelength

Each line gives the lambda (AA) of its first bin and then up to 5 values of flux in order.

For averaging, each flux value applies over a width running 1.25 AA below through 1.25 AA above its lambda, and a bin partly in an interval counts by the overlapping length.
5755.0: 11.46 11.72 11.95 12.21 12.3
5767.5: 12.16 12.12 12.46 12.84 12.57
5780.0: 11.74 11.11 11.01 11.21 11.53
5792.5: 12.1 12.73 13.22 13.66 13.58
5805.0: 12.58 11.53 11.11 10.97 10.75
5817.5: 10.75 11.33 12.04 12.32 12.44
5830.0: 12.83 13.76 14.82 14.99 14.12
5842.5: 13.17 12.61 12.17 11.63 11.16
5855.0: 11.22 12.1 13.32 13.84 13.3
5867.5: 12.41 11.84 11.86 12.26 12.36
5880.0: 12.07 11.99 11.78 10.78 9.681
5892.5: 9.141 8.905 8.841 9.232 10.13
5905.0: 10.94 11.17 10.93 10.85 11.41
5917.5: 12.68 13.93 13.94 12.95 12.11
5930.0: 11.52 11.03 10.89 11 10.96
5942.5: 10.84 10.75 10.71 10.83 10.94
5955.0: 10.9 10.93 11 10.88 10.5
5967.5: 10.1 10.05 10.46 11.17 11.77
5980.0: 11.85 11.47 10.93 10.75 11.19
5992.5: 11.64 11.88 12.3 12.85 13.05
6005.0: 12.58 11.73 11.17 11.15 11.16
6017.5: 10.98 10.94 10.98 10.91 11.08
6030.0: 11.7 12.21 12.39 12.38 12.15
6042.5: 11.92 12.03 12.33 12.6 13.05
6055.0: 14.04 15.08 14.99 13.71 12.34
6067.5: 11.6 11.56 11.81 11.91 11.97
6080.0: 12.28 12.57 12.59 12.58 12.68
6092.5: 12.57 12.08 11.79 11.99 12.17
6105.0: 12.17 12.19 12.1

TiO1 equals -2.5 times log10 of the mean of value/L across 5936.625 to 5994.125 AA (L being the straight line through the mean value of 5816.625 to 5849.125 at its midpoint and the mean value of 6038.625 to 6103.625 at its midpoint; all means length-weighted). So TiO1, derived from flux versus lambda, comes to 0.161 mag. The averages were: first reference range 12.9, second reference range 12.6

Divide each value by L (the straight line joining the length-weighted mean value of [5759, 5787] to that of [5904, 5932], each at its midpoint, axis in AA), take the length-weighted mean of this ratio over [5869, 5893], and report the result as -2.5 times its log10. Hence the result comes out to 0.05 mag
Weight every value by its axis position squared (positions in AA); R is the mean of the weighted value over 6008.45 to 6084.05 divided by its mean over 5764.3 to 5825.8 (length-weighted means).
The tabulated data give 1.11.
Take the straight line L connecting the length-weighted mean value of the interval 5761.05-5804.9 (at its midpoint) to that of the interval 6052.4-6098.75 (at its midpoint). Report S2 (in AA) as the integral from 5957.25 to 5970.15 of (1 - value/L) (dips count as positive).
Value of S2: 1.99 AA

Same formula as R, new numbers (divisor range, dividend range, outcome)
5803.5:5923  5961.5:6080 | 1.06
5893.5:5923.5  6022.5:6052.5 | 1.13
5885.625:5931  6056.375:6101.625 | 1.20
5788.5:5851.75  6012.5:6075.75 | 1.05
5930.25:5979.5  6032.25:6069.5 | 1.22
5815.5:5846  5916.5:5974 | 0.91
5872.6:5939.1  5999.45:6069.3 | 1.14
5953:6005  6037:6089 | 1.15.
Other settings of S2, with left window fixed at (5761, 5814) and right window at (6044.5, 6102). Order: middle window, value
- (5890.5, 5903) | 3.14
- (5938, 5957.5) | 2.42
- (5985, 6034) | 3.63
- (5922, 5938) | 0.65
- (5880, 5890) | 0.76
